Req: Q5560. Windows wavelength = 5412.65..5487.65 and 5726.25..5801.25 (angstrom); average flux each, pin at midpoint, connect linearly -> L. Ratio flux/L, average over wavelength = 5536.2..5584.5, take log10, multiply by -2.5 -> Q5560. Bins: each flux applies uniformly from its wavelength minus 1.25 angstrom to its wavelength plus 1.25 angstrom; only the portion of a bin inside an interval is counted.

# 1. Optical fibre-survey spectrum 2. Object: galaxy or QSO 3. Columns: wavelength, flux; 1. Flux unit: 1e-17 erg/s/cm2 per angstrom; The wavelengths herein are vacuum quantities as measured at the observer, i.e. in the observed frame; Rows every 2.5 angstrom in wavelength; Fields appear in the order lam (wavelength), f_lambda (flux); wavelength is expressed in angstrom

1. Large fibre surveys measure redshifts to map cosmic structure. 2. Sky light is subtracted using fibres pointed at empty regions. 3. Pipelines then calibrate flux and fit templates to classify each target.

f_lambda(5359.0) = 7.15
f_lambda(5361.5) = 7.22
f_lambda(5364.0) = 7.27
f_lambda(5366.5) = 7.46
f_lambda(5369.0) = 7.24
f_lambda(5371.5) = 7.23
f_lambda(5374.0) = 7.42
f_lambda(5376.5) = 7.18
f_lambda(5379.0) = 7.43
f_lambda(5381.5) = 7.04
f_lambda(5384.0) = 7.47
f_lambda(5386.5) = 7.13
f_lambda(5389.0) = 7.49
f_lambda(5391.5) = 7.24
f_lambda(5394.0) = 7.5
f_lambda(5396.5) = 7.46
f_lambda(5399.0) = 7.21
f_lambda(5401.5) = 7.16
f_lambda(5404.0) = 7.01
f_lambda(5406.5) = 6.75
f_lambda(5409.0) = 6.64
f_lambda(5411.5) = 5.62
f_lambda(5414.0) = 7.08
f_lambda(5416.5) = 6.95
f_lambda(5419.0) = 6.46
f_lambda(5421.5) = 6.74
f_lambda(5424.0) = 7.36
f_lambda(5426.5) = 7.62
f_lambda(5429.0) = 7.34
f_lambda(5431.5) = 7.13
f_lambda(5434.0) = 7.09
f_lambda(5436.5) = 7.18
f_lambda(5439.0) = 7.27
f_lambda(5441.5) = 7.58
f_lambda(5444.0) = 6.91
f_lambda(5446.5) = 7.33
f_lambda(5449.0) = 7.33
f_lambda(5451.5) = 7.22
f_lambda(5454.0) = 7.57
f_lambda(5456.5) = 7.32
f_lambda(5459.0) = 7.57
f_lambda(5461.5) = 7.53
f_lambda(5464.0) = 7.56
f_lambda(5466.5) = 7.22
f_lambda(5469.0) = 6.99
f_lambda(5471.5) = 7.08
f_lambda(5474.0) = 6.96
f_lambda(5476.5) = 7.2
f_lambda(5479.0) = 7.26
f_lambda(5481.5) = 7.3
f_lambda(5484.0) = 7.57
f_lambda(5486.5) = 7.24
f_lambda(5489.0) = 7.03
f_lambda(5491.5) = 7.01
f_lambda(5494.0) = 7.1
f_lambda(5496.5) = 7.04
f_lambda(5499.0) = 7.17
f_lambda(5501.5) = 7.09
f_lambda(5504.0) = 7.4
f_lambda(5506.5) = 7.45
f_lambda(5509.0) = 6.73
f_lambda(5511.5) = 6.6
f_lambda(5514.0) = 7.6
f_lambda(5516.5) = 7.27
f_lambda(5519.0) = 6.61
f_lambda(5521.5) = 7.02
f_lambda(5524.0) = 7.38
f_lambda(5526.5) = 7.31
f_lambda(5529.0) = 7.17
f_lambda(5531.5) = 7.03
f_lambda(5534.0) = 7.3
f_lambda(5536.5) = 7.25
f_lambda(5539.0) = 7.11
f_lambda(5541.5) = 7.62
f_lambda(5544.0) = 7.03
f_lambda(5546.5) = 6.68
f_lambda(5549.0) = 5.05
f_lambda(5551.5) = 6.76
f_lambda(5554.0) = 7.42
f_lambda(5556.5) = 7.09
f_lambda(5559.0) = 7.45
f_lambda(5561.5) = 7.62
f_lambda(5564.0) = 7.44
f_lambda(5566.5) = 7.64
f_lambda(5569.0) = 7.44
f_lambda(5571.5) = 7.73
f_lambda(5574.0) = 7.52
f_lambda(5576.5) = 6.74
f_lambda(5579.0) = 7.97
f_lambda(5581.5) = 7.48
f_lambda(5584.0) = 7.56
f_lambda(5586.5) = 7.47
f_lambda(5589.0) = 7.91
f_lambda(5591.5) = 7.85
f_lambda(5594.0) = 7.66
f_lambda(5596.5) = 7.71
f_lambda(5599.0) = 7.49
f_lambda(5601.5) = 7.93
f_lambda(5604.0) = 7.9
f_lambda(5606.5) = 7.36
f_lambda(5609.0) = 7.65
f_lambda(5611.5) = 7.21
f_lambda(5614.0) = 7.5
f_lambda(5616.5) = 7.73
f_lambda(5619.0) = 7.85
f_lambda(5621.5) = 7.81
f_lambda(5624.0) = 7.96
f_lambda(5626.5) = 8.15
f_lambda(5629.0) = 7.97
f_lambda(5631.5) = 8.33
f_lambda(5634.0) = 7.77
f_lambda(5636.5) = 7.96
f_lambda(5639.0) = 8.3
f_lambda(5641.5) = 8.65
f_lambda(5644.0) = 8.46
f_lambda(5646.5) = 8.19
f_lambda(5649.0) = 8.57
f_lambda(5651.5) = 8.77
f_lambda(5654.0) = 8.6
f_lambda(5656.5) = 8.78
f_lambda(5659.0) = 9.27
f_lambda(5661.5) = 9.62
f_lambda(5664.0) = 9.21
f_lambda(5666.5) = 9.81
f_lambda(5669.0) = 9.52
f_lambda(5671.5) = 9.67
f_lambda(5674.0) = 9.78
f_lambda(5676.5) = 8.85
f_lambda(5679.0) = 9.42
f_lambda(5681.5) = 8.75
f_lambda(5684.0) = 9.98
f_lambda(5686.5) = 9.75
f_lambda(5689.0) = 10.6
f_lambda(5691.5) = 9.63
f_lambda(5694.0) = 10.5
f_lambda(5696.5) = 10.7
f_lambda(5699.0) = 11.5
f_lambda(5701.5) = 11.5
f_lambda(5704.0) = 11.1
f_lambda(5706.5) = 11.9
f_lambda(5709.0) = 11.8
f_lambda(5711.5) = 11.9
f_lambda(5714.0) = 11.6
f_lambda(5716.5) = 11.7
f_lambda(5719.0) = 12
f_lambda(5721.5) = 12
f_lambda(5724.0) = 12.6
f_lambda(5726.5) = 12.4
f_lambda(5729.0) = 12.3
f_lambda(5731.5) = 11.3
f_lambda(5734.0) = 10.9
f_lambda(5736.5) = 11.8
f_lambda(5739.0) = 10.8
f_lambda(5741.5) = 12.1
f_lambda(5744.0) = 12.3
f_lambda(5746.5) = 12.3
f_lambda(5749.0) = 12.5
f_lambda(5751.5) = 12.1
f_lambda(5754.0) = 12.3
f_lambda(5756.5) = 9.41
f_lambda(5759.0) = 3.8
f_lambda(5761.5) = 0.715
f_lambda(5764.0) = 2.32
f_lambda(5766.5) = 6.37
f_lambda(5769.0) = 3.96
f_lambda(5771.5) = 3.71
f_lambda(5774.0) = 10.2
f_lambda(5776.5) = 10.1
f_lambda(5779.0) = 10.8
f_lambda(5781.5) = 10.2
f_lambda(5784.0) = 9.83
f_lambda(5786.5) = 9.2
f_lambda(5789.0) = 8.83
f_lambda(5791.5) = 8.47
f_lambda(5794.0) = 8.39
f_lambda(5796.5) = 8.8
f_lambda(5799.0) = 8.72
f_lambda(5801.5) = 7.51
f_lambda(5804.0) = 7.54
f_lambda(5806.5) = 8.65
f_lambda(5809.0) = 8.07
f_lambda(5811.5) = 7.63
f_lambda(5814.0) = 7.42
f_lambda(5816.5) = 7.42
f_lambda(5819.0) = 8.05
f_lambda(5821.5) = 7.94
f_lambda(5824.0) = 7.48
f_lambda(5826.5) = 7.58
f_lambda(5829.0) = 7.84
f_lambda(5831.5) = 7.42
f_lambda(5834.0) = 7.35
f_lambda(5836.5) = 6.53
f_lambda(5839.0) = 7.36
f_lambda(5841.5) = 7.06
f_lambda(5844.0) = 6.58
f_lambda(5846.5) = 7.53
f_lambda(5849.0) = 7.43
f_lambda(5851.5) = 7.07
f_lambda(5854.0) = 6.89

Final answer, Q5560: 0.099 mag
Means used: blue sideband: 7.23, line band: 7.22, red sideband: 9.17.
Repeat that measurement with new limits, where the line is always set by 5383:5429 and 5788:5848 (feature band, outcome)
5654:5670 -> -0.24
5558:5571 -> -0.03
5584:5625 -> -0.04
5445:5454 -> -0.03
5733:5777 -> -0.14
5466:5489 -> 0.00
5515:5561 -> 0.04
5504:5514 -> 0.02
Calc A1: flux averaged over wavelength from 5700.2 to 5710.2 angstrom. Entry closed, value 11.6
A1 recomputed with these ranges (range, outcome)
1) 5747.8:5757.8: 11.5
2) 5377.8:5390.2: 7.31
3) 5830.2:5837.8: 7.11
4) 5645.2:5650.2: 8.38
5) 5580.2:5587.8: 7.51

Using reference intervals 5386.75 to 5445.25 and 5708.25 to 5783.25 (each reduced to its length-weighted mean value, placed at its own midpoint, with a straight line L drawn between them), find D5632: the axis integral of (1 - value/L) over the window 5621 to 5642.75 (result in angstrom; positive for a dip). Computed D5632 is 2.0 angstrom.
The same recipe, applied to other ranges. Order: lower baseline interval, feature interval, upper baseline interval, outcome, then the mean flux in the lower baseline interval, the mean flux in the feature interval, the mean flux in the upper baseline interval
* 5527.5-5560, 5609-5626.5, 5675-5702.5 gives 1.77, 7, 7.71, 10.1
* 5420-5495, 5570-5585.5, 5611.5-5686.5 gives 1.21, 7.25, 7.5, 8.66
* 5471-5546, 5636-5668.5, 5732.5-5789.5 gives -2.43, 7.16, 8.82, 8.99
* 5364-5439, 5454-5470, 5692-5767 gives 0.78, 7.13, 7.39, 10.6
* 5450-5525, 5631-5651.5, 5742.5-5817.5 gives -1.34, 7.2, 8.31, 8.33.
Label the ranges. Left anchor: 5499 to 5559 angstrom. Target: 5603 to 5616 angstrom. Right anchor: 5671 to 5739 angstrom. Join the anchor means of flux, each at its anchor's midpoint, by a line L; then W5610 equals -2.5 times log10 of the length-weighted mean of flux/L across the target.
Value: 0.17 mag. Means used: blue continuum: 7.05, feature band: 7.53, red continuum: 11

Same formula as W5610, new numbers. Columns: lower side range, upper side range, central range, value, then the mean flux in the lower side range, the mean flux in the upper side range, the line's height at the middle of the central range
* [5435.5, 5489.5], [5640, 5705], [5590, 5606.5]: 0.14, 7.29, 9.57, 8.76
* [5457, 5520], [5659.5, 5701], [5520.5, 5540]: 0.08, 7.19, 9.85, 7.77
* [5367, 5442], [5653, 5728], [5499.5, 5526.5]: 0.18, 7.13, 10.5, 8.41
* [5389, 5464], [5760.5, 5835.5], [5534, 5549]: 0.05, 7.16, 7.64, 7.31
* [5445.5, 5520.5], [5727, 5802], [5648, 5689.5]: -0.11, 7.21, 9.12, 8.47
